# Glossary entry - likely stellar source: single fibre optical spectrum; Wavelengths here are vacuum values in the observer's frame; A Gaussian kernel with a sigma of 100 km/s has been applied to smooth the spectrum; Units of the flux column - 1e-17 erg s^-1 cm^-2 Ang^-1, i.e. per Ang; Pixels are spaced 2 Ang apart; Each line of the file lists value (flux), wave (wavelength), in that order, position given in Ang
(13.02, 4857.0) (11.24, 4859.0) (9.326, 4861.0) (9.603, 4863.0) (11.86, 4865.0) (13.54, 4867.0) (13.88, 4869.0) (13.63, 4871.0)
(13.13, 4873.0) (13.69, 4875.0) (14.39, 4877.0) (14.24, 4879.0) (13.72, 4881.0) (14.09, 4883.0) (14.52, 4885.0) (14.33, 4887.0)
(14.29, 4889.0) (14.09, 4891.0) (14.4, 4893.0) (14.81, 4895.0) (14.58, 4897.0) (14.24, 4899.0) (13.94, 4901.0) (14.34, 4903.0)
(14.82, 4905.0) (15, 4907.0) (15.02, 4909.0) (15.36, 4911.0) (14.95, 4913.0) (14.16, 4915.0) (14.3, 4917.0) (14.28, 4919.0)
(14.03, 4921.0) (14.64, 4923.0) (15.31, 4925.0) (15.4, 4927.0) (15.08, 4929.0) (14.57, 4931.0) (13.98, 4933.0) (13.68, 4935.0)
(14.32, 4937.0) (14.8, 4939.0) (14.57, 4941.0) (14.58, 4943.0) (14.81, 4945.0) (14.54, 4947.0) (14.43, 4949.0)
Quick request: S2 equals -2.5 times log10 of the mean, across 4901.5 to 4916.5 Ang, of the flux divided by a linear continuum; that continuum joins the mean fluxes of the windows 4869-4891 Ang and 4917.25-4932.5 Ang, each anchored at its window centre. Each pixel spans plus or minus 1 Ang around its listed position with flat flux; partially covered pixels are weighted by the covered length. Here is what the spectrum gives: -0.022 mag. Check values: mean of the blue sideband 14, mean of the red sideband 14.7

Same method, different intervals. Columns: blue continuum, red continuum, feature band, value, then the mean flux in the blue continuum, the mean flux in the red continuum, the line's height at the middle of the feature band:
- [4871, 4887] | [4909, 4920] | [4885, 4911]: -0.014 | 14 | 14.6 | 14.3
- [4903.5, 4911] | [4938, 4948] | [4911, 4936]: 0.019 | 15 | 14.7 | 14.8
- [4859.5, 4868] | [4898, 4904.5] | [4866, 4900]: -0.116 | 11.1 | 14.2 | 12.7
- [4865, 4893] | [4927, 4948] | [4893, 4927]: -0.029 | 13.9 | 14.5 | 14.2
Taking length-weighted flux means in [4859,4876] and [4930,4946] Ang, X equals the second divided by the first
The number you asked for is 1.17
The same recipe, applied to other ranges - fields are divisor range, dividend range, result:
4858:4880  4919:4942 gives 1.16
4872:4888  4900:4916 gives 1.05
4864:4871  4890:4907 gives 1.10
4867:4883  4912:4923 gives 1.04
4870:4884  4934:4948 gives 1.05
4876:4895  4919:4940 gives 1.02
